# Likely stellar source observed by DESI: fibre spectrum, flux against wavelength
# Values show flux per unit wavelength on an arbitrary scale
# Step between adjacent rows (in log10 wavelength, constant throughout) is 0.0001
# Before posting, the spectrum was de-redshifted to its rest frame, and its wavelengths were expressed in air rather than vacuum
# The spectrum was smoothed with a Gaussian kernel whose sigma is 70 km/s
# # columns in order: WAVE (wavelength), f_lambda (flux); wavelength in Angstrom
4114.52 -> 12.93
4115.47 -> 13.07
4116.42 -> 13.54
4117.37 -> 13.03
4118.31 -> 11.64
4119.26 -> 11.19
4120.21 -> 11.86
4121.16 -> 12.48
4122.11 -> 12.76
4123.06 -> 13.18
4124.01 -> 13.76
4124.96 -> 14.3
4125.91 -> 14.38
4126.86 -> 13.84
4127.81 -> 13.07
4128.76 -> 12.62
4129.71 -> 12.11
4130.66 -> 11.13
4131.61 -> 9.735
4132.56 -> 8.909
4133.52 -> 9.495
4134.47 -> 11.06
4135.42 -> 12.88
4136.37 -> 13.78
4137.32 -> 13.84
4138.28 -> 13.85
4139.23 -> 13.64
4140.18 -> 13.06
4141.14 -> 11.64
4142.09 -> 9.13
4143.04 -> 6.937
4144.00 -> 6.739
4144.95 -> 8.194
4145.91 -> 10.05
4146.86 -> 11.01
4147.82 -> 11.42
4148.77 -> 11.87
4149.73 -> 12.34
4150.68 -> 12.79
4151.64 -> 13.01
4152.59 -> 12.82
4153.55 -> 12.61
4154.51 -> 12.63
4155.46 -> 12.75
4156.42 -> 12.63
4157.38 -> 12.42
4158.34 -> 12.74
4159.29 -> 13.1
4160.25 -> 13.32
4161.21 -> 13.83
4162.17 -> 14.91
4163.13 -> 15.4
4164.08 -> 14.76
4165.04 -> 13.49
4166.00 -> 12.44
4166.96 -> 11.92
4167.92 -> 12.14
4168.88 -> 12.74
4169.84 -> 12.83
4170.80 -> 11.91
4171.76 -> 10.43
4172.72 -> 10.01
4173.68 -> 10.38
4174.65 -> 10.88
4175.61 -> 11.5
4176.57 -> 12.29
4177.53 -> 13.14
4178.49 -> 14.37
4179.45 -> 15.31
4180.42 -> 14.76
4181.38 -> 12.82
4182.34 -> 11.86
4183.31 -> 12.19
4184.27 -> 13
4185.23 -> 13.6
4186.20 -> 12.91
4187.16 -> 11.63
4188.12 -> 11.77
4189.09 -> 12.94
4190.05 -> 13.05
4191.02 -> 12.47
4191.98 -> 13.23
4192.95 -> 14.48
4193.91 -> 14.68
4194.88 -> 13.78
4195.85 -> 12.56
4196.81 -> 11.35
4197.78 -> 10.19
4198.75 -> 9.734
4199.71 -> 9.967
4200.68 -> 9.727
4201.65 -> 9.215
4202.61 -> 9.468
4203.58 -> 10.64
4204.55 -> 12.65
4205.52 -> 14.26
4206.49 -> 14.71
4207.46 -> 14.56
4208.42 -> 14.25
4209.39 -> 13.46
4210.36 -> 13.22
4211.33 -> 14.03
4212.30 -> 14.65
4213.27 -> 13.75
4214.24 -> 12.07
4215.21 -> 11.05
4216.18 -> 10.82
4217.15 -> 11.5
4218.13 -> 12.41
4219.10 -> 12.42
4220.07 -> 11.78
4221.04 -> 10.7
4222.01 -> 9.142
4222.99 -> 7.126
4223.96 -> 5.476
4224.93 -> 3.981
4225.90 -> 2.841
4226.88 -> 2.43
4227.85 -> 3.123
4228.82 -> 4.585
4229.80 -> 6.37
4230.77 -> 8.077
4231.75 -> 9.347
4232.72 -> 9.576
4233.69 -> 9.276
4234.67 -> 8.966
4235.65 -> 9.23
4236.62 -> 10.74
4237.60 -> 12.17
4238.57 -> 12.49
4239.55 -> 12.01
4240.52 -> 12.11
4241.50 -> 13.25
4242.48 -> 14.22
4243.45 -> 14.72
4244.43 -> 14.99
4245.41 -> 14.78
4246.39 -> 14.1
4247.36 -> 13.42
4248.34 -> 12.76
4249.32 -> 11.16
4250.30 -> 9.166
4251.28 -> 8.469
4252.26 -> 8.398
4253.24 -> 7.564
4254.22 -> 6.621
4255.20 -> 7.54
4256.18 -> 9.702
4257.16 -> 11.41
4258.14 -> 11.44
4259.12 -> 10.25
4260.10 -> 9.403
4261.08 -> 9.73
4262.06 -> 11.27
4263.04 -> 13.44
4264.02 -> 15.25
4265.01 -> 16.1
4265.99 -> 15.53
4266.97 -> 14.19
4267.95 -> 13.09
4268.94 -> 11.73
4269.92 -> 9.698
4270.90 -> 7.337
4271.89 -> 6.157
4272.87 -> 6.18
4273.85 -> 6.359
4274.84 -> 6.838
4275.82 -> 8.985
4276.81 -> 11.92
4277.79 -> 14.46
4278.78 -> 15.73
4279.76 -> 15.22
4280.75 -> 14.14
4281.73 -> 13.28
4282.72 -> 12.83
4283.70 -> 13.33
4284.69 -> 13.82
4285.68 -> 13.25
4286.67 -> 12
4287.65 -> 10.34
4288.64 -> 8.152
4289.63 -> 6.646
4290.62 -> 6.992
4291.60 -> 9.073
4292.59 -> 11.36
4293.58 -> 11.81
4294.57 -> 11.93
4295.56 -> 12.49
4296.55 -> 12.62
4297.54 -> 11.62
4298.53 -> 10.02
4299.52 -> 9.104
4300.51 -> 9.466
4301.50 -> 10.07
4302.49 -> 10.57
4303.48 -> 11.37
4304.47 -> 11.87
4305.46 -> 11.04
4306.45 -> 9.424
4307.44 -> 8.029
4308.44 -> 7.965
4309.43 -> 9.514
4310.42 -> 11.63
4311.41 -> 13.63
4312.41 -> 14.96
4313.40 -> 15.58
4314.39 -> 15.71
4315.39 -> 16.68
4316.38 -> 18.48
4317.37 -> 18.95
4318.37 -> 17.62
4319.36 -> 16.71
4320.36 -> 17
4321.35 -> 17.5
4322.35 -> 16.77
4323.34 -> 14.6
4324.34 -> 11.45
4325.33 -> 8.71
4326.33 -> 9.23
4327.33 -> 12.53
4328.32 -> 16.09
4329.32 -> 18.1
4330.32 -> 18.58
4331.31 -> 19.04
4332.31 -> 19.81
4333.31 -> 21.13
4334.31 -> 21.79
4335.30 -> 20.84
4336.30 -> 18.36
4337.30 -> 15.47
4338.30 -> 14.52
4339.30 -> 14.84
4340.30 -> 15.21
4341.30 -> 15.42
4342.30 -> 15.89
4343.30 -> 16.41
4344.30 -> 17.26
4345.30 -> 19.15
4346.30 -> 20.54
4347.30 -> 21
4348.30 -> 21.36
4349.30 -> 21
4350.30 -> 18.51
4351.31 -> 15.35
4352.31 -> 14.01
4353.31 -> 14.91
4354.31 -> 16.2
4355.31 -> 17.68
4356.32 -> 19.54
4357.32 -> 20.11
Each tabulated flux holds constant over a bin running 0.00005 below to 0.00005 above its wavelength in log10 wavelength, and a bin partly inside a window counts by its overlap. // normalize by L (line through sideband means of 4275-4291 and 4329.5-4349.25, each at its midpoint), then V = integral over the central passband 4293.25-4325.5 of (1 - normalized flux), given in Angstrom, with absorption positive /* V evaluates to 4.4 Angstrom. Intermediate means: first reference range 11.9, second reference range 18.3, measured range 12.9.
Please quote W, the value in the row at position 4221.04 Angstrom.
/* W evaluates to 10.7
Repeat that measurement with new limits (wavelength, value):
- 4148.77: 11.87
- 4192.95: 14.48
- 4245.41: 14.78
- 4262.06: 11.27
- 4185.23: 13.6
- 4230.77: 8.077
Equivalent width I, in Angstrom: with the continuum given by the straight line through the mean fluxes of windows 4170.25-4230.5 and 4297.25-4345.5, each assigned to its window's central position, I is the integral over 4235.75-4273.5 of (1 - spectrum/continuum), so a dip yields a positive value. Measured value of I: 4.1 Angstrom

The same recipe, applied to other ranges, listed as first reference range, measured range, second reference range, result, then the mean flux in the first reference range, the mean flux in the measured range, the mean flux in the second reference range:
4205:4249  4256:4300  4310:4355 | 7.7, 10.9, 11.3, 16.7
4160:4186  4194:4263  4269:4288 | 7.6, 12.8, 10.6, 11.2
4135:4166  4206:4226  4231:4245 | 0.8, 12.3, 11.3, 11.6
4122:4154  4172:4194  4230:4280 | -2.2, 11.8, 12.7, 11.1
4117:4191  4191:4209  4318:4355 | 1.7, 12.3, 12.2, 16.8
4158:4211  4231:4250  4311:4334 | 2.8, 12.6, 12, 16.1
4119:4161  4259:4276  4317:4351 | 5.1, 12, 10.7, 17.1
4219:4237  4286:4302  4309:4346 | 3.6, 7.52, 10.3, 16.1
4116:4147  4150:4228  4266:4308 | -3.2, 11.8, 11.9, 10.9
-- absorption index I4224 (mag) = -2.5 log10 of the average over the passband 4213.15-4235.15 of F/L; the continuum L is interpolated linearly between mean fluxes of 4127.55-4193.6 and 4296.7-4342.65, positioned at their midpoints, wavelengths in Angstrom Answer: 0.47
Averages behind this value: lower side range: 12.2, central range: 8.47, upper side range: 14.4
